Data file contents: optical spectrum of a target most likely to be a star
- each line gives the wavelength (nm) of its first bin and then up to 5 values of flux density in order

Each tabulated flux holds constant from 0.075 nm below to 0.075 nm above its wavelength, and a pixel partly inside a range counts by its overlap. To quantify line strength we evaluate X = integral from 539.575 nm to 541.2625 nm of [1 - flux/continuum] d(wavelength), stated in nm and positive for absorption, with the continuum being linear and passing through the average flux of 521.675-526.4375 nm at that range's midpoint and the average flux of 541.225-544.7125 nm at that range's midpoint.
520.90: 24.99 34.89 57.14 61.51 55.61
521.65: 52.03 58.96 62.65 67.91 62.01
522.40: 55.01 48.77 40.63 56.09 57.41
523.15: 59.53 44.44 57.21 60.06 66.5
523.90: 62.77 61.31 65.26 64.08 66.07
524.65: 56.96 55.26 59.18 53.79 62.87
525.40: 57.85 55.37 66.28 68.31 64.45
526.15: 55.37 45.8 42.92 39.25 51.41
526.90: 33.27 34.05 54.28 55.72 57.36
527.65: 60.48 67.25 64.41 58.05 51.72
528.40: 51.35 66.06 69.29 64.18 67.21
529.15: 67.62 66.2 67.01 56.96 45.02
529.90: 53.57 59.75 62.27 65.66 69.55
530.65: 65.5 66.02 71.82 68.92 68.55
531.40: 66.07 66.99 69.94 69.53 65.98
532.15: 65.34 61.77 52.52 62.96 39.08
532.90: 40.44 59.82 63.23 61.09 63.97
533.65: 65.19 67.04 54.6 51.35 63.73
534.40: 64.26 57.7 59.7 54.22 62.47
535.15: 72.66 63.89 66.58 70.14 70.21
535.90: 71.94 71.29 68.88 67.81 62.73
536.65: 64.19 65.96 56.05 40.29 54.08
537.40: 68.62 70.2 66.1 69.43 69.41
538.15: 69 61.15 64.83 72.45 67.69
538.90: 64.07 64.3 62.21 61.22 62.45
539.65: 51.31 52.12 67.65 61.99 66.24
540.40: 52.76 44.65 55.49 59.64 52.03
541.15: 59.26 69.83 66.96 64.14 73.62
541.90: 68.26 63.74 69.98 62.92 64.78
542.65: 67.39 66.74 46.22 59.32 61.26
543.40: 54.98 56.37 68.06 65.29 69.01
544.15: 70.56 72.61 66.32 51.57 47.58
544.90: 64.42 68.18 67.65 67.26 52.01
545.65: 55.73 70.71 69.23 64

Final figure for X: 0.172 nm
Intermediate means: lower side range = 58.4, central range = 56.9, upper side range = 64.2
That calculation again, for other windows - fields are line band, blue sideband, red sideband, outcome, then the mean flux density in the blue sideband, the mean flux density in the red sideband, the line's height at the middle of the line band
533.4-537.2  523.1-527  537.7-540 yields -0.06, 56.6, 64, 62.1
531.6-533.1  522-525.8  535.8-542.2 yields 0.06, 58.6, 63.1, 61.1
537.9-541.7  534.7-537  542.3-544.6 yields 0.15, 65.8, 63.1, 64.4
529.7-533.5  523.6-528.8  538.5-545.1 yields -0.18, 57.3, 62.2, 59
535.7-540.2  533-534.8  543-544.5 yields -0.13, 60.9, 64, 62.2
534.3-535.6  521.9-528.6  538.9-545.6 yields -0.08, 56.5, 61.8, 59.6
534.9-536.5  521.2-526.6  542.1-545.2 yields -0.19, 57.7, 62.8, 60.8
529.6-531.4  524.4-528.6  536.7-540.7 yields -0.18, 55.5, 61.7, 57.5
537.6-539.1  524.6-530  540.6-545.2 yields -0.14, 56.8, 62.9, 61.1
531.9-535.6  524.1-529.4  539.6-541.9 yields -0.08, 57.7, 60.2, 59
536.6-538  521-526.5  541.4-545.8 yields -0.01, 57.5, 63.3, 61.5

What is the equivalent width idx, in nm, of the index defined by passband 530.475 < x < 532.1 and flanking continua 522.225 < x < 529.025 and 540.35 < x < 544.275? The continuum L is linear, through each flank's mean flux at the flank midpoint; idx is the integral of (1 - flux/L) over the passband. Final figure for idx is -0.26 nm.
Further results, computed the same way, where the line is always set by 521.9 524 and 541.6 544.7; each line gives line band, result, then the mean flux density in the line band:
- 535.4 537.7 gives -0.11 nm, 64.6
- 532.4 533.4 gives 0.11 nm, 54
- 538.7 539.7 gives 0.01 nm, 62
